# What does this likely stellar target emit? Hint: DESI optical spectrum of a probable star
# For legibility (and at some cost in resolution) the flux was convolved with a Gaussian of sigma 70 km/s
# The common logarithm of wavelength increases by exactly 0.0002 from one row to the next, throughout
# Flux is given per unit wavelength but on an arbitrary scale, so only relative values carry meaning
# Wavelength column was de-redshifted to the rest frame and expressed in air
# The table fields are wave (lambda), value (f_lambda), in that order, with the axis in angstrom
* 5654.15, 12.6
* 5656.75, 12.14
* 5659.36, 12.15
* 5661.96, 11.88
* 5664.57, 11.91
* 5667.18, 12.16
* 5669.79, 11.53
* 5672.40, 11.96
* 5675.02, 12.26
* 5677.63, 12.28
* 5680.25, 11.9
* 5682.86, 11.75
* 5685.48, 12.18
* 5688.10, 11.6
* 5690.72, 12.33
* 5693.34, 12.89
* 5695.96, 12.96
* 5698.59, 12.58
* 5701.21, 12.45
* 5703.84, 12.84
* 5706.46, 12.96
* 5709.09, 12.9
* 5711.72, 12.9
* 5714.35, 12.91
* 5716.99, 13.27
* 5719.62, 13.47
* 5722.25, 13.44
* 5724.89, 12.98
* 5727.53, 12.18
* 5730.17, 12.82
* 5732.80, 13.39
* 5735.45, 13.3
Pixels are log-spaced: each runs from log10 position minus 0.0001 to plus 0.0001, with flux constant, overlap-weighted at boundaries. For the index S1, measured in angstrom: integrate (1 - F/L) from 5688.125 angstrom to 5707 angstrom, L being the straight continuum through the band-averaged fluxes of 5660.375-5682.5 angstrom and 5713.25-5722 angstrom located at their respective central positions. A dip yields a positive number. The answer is 0.10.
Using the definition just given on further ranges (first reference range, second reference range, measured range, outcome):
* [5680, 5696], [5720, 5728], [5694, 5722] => -0.7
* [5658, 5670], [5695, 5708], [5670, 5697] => 0.4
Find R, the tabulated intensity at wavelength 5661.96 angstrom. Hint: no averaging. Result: 11.88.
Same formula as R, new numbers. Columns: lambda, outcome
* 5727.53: 12.18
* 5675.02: 12.26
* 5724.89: 12.98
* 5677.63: 12.28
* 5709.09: 12.9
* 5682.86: 11.75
